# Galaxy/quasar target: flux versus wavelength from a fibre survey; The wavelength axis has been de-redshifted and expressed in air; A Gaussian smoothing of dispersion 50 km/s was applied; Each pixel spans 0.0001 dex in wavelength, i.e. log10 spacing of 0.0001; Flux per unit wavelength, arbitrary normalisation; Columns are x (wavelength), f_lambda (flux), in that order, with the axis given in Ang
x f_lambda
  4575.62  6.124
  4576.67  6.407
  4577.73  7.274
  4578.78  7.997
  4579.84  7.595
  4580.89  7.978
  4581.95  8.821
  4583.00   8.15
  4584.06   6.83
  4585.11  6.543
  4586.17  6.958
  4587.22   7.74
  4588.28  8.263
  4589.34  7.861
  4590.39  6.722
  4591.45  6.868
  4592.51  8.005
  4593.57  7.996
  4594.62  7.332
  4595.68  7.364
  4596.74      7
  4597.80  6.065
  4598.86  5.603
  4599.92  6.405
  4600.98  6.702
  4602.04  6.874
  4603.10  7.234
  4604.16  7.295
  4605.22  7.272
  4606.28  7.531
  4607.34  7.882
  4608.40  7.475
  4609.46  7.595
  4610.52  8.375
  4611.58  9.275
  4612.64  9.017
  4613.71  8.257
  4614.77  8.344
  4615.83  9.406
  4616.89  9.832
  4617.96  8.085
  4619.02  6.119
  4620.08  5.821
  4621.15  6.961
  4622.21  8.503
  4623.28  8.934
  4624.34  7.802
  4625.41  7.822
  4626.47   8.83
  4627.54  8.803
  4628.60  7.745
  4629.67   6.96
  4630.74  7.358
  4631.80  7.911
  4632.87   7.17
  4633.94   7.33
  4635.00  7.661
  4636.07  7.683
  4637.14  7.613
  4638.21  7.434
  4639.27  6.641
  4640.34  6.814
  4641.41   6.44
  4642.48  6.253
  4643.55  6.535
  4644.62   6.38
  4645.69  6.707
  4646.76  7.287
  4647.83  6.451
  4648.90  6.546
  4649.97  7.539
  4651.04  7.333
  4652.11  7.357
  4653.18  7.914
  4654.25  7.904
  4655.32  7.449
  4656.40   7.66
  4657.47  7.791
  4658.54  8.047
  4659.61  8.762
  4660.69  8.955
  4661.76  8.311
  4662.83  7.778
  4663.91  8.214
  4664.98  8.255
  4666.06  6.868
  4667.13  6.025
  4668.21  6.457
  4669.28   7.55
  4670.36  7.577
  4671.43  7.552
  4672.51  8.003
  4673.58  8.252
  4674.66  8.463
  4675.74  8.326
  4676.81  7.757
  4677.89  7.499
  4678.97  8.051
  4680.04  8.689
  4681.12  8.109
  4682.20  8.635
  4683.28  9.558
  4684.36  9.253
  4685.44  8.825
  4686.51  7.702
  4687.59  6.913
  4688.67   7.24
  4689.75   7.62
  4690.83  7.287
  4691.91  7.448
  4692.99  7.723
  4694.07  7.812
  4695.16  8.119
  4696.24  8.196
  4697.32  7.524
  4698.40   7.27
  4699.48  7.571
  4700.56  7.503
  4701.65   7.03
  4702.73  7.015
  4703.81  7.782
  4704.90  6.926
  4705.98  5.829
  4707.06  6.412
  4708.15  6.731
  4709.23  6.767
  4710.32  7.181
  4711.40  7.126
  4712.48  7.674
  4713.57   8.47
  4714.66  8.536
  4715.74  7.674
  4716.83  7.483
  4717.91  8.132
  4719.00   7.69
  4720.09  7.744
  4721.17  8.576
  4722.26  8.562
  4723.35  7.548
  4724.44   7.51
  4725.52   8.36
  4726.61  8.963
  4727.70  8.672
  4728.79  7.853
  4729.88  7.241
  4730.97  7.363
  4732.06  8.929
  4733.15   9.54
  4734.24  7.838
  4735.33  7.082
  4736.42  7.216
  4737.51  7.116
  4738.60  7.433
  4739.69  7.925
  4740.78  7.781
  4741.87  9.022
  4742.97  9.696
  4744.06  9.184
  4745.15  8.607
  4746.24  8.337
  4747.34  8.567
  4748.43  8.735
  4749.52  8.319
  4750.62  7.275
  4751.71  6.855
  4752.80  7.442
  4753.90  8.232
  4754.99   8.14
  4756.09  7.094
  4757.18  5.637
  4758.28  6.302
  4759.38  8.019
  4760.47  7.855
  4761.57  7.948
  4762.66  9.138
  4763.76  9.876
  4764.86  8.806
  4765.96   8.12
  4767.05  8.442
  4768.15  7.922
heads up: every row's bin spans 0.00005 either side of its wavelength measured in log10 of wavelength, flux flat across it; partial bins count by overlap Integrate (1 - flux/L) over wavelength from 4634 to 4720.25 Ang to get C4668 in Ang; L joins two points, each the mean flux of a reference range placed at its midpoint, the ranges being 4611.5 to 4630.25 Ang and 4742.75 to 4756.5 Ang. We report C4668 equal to 6.0 Ang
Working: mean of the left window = 8.11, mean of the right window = 8.17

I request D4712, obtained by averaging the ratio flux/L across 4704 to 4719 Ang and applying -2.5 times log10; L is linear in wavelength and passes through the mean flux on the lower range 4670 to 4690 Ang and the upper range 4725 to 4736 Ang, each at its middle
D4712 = 0.12 mag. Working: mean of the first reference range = 8.12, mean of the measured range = 7.33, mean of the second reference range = 8.17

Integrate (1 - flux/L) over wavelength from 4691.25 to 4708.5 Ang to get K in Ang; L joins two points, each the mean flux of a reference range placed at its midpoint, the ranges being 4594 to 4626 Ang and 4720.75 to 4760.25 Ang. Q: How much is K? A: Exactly 1.2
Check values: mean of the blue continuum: 7.61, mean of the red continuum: 7.97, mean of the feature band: 7.31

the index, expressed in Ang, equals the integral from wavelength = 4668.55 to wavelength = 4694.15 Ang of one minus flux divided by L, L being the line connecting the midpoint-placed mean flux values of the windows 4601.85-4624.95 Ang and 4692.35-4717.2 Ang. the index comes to -1.5 Ang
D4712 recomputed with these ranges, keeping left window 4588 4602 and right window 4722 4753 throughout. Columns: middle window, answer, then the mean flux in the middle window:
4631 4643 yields 0.027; 7.18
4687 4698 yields 0.028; 7.58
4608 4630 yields -0.124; 8.11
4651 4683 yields -0.040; 7.87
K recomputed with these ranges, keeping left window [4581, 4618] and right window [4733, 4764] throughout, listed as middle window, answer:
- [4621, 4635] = -0.33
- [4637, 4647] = 1.24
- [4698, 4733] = 1.07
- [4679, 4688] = -0.74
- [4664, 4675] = 0.39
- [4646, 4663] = 0.17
